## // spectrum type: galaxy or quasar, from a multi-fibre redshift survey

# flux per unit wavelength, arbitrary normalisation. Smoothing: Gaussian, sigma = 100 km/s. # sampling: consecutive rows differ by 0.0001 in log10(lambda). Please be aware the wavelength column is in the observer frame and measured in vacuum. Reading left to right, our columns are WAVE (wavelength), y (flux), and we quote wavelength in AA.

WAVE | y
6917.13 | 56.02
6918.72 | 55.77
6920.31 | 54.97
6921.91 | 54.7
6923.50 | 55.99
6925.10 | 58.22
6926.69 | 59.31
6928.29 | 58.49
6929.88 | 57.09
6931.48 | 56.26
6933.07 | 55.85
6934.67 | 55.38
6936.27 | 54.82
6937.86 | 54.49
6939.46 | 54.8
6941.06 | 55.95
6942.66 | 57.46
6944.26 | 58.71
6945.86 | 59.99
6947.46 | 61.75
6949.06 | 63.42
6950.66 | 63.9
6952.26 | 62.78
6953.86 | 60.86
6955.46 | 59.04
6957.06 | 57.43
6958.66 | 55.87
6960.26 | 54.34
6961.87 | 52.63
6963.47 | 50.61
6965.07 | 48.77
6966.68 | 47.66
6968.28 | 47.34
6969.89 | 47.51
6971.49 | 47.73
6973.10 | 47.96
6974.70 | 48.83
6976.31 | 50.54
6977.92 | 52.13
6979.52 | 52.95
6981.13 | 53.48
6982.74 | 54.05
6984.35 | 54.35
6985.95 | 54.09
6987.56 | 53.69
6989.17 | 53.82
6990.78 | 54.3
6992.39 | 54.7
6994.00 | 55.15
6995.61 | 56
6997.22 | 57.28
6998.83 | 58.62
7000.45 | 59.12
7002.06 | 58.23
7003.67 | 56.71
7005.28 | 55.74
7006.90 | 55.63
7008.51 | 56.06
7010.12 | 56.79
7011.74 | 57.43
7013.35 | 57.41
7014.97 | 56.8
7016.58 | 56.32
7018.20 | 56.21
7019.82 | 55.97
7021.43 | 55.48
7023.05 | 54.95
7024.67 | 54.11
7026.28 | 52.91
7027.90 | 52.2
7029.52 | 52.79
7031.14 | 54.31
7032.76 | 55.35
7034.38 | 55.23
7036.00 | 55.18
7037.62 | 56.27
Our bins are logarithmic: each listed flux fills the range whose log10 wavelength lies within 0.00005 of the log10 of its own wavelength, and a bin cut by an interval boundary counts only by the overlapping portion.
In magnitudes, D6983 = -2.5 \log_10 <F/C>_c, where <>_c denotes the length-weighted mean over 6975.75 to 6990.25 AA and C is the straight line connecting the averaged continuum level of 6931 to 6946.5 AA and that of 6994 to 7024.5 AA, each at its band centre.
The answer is 0.06 mag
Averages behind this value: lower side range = 56.3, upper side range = 56.6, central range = 53.3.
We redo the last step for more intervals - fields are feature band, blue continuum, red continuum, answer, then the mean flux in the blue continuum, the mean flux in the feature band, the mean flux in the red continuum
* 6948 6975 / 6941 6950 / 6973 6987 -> 0.047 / 59.9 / 54.1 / 52.3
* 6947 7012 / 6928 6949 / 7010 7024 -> 0.037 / 57.2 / 54.8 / 56.3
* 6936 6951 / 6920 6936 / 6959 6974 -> -0.092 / 56.6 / 58.5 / 49.6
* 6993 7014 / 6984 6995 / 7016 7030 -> -0.048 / 54.4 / 56.9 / 54.5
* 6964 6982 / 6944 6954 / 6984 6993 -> 0.154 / 61.8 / 49.6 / 54.2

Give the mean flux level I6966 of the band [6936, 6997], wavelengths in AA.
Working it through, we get 54.6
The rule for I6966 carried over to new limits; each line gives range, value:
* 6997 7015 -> 57.1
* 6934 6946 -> 56.3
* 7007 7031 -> 55.4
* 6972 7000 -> 53.6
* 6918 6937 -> 56.4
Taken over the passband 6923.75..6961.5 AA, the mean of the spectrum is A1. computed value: 58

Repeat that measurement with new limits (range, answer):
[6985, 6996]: 54.5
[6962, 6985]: 50.3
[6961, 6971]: 49.1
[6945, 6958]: 61.1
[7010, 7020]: 56.7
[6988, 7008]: 56.2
